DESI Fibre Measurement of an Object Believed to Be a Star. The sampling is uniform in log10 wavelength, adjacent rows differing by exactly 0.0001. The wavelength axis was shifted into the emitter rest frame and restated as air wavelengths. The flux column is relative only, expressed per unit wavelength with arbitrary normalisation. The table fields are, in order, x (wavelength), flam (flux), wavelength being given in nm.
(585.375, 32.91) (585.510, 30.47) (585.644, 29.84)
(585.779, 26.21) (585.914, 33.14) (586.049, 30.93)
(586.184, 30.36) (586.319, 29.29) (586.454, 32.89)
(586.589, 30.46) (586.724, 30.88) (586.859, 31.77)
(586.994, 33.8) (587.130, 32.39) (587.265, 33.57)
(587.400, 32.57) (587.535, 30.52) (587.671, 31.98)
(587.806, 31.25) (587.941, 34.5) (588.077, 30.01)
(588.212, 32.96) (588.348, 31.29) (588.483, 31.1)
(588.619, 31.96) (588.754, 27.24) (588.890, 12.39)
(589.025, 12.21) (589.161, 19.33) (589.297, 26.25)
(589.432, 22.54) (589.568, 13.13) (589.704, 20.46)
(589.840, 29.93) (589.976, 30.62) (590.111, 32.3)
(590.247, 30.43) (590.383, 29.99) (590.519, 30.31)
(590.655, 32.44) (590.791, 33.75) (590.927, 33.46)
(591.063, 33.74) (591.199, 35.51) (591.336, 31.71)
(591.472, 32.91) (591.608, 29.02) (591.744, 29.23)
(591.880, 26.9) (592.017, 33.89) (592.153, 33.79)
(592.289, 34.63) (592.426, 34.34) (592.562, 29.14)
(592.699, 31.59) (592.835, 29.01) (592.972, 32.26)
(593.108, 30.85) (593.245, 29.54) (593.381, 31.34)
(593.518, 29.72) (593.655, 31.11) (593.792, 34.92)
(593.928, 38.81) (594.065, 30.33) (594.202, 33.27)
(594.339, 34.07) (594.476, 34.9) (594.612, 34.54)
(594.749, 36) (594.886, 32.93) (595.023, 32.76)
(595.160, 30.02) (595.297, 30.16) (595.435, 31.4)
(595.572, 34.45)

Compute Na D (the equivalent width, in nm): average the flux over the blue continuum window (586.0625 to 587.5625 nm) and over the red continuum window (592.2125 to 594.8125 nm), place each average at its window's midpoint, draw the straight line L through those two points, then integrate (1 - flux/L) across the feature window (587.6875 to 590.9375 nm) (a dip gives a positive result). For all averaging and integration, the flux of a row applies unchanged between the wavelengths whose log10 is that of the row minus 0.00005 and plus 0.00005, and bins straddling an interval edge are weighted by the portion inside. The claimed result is 0.47 nm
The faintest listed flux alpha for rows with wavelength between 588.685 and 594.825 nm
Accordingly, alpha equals 12.21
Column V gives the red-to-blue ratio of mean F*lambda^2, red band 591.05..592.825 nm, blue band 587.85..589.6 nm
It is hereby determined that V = 1.27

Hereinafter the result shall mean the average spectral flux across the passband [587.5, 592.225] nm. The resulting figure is 28.8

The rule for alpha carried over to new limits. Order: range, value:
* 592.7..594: 29.01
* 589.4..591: 13.13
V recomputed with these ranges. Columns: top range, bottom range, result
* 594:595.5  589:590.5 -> 1.34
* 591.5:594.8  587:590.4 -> 1.18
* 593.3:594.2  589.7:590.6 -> 1.11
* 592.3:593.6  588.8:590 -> 1.53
